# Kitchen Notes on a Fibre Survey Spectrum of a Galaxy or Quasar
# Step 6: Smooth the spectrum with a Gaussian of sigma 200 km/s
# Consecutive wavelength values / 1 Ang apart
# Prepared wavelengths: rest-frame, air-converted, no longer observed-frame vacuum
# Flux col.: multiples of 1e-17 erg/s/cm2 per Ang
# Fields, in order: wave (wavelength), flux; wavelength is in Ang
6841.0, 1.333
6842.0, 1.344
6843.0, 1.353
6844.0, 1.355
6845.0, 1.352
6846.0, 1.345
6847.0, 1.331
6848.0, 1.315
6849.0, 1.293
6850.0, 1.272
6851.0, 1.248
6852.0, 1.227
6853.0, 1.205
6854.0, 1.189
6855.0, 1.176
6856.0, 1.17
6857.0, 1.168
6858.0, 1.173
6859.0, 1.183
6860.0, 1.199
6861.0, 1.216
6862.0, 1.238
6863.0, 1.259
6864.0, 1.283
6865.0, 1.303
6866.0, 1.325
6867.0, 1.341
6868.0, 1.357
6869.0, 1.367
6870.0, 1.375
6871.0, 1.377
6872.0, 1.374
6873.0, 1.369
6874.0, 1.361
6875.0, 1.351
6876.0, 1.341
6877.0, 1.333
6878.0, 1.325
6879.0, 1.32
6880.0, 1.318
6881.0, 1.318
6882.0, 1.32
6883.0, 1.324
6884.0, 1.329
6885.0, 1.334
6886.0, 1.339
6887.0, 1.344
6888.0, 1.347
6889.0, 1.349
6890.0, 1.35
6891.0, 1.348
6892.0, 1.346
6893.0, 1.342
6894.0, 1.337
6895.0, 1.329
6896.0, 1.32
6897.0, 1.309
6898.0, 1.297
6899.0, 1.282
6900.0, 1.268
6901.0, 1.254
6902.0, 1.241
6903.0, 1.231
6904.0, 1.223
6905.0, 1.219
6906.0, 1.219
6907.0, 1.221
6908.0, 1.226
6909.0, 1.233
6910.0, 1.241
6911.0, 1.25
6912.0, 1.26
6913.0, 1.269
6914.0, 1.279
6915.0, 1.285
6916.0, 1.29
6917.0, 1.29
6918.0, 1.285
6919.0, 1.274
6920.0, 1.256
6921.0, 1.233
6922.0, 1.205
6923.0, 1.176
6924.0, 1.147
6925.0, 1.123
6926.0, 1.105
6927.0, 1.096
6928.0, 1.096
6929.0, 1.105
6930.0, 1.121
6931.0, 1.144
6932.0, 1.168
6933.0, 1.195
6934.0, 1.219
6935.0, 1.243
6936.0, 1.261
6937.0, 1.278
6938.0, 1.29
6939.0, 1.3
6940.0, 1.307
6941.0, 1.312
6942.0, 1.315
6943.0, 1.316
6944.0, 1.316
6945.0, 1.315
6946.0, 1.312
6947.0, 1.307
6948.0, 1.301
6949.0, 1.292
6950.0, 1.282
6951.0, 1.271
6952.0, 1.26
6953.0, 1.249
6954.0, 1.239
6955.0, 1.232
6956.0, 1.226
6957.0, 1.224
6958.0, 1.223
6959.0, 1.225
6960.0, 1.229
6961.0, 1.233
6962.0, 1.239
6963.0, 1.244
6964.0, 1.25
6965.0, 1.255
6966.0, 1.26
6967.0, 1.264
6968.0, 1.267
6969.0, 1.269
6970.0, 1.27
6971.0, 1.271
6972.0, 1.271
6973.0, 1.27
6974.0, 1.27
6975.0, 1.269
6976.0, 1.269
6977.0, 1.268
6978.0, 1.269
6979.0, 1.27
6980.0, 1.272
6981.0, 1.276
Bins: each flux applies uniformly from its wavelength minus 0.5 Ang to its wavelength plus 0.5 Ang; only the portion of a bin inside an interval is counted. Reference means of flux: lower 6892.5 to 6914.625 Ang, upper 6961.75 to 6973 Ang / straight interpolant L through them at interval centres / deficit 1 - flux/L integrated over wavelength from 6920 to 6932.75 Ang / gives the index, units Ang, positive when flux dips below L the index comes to 1.2 Ang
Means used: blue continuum 1.27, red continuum 1.26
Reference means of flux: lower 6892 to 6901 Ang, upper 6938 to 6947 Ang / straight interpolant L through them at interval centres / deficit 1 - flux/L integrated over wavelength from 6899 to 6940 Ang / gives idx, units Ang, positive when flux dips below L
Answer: 2.7 Ang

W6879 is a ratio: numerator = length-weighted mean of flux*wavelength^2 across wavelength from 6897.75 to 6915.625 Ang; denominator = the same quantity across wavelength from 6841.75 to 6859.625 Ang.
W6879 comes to 1.0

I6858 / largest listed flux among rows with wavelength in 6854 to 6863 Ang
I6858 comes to 1.259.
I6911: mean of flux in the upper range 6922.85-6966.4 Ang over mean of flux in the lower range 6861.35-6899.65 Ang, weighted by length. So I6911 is 0.93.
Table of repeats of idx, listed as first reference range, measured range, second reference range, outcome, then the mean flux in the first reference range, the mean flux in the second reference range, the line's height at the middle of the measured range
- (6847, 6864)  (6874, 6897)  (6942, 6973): -1.8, 1.23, 1.26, 1.24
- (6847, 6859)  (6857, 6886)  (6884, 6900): -0.8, 1.22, 1.33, 1.27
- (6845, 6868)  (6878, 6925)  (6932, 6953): -0.5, 1.25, 1.28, 1.27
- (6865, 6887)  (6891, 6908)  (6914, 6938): 0.0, 1.34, 1.2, 1.28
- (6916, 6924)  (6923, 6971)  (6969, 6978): 0.7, 1.24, 1.27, 1.26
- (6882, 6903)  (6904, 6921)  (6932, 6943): 0.5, 1.32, 1.27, 1.3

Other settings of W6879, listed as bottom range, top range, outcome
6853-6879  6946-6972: 1.00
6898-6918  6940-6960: 1.03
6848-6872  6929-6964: 1.02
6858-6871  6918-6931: 0.92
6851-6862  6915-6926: 1.04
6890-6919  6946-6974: 1.00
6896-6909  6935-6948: 1.05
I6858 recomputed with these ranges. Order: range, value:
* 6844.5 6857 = 1.352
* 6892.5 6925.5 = 1.342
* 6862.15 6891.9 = 1.377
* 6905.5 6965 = 1.316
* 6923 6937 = 1.278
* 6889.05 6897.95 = 1.35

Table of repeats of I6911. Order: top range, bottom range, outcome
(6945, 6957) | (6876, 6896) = 0.95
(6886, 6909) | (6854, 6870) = 1.03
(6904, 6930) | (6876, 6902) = 0.92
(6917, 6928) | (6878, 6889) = 0.89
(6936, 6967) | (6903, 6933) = 1.05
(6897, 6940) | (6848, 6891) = 0.95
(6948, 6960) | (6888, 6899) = 0.94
